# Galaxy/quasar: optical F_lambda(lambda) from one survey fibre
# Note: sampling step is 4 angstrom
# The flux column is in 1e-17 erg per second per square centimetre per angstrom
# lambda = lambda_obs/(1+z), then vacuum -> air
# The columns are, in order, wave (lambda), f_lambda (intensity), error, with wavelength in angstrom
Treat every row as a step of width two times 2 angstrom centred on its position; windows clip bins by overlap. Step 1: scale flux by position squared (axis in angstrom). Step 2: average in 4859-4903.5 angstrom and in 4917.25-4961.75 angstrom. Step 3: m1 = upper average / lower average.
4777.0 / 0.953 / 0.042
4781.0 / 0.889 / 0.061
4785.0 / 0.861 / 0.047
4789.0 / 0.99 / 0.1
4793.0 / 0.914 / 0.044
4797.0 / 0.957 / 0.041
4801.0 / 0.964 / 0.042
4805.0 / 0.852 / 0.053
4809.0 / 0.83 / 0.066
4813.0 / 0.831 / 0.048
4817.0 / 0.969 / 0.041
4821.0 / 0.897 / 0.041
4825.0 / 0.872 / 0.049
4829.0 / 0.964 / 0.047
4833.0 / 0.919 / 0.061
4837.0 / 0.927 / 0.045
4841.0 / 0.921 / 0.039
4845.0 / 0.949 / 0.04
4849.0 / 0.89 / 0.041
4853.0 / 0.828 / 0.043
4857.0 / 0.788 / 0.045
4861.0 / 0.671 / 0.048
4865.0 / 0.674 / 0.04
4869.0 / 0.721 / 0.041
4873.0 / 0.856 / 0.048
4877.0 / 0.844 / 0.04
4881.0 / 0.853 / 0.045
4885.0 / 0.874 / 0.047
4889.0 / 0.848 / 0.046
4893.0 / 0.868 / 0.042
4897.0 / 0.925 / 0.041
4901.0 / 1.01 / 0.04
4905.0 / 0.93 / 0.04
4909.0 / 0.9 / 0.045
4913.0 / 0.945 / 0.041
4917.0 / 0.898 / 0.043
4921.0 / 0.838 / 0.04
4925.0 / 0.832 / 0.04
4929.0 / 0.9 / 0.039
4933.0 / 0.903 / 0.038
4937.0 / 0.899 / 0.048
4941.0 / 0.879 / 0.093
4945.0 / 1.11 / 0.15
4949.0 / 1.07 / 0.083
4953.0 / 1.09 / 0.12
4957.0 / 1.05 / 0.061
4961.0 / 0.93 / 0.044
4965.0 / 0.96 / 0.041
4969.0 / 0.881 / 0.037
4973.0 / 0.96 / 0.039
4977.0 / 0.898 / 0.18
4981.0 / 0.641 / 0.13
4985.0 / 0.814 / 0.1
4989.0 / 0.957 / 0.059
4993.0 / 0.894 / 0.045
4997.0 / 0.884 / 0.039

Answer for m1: 1.2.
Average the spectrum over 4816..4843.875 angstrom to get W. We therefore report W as 0.923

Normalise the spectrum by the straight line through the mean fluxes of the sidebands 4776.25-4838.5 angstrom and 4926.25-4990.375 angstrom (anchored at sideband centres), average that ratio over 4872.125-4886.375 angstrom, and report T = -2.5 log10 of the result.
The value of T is 0.080 mag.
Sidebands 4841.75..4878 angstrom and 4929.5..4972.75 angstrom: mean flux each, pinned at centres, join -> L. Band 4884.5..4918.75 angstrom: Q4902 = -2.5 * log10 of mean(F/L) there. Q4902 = -0.04 mag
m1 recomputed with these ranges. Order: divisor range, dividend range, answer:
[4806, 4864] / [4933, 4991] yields 1.13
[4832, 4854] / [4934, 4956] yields 1.16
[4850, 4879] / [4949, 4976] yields 1.32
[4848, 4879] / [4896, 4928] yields 1.19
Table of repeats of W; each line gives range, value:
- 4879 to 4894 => 0.86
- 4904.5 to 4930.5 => 0.89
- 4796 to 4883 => 0.862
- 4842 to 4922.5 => 0.856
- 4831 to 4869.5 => 0.833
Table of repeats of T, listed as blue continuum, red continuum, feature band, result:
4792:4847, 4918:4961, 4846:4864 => 0.16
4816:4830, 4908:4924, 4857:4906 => 0.08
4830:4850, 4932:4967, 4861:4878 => 0.24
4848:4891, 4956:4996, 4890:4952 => -0.10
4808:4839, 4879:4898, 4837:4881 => 0.08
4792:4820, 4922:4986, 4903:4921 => 0.01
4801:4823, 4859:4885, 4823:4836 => -0.08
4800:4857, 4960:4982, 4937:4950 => -0.13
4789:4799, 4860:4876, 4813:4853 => -0.09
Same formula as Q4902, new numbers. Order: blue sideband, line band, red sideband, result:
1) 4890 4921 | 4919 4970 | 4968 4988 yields -0.09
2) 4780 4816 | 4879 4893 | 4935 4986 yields 0.08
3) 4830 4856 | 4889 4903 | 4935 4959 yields 0.05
